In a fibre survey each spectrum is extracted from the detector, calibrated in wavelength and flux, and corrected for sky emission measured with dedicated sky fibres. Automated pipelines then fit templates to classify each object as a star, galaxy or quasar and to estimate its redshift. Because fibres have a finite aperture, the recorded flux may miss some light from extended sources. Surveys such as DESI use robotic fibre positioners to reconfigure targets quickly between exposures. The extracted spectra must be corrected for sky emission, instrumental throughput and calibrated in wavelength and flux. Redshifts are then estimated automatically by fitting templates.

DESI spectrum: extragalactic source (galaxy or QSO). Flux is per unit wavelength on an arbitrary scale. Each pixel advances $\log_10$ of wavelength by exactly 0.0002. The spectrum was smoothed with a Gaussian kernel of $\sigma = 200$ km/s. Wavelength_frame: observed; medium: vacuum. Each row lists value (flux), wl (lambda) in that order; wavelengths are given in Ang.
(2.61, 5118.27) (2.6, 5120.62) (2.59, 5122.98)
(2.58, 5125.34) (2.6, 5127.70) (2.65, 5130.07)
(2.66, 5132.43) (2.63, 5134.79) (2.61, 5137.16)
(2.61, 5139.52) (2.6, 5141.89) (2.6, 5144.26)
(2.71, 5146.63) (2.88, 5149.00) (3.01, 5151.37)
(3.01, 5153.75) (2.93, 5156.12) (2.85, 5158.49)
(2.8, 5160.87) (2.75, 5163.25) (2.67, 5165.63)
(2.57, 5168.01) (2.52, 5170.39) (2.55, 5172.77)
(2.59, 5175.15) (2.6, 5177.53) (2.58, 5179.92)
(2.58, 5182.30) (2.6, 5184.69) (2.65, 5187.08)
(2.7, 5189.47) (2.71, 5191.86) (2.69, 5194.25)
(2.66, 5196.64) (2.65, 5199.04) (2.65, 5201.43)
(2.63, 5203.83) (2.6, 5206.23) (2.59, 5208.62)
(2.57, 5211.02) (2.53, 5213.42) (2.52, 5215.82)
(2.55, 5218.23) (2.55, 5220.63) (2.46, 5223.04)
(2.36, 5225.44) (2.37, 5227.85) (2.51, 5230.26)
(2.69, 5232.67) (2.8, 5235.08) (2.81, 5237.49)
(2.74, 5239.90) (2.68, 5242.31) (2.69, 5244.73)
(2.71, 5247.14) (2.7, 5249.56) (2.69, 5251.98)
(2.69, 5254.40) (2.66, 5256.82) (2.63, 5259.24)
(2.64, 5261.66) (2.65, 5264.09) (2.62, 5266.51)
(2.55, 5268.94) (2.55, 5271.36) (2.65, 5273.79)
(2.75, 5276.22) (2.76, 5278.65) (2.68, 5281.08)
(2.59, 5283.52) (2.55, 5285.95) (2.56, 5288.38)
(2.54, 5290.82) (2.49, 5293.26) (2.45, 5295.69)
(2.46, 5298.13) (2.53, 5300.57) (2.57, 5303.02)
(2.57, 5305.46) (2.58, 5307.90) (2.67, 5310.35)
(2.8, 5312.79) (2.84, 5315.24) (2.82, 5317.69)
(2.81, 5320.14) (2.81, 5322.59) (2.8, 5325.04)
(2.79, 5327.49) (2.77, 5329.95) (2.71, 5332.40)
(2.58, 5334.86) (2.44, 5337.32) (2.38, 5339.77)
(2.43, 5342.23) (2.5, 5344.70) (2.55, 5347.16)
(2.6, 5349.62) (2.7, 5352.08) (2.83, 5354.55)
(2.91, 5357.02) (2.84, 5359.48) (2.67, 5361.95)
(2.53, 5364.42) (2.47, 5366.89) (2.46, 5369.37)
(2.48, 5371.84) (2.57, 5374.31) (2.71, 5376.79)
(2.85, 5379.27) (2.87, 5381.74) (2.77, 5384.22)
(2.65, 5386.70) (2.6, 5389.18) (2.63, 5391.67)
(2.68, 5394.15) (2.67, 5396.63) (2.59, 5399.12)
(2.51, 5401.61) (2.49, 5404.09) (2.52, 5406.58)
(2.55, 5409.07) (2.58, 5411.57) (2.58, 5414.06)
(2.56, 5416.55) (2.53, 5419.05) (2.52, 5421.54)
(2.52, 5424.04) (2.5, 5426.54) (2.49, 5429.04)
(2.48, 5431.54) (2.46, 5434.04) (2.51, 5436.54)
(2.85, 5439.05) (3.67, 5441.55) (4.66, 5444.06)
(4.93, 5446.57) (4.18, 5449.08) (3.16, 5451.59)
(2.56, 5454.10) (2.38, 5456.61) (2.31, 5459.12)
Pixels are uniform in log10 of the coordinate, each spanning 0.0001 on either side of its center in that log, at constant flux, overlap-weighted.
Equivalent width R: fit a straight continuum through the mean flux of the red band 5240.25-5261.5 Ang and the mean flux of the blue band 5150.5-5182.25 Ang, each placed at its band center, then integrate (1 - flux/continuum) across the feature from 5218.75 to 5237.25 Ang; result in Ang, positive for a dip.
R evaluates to 1.0 Ang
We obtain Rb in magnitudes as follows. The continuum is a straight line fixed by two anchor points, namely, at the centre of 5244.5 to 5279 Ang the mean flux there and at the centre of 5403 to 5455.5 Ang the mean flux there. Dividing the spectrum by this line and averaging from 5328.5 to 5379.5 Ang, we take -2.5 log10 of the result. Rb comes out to 0.08 mag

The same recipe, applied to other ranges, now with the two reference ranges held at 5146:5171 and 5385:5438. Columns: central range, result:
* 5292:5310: 0.056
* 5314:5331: -0.065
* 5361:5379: 0.011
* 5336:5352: 0.051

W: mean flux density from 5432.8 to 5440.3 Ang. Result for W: 2.61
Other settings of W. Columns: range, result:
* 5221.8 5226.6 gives 2.41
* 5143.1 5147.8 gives 2.65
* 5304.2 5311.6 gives 2.61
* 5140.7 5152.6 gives 2.76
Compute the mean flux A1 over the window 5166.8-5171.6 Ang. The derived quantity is 2.55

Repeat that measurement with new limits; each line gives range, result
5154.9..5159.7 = 2.89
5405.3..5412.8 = 2.55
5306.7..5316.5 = 2.72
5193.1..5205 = 2.66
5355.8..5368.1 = 2.69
